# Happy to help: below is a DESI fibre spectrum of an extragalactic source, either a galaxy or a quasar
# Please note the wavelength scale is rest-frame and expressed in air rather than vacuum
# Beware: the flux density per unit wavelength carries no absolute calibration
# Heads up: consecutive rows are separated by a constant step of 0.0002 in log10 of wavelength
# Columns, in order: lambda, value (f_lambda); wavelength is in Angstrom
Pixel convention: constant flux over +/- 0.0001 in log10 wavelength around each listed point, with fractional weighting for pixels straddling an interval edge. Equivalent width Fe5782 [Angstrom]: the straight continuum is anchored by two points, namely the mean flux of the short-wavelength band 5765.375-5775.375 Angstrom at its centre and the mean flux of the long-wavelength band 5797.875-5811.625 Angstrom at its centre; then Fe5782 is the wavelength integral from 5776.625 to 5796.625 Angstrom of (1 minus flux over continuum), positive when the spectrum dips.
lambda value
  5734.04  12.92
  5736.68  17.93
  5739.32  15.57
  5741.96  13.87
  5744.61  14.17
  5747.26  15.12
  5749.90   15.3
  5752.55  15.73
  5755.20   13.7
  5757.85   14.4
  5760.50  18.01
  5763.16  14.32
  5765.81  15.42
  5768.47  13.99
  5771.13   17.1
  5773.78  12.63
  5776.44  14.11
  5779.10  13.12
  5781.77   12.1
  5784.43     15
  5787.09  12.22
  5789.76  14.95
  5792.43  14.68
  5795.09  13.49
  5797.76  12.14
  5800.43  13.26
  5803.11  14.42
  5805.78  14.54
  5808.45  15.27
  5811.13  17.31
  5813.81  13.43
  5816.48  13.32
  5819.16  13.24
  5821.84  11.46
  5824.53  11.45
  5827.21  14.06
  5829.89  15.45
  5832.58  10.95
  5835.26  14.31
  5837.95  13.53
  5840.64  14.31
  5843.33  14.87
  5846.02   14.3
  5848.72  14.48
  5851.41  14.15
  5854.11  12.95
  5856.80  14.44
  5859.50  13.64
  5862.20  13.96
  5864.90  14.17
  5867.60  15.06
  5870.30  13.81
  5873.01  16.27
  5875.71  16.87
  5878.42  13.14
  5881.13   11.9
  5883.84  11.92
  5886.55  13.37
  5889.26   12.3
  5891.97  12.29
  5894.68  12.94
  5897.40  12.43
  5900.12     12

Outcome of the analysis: 1.33 Angstrom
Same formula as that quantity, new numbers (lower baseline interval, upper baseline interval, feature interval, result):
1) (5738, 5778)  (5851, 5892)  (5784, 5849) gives 2.25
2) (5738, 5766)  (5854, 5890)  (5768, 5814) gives 1.73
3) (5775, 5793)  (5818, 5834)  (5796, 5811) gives -1.06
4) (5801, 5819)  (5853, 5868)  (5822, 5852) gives 1.15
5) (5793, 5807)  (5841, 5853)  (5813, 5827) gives 1.29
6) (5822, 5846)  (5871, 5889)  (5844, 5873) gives -1.12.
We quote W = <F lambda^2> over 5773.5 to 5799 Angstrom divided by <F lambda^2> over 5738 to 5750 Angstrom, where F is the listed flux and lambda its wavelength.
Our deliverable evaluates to 0.93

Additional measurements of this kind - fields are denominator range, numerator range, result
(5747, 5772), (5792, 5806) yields 0.90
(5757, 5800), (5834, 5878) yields 1.04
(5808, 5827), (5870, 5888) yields 1.04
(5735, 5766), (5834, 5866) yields 0.96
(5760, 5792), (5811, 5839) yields 0.95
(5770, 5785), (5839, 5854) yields 1.05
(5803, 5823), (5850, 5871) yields 1.01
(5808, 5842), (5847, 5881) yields 1.06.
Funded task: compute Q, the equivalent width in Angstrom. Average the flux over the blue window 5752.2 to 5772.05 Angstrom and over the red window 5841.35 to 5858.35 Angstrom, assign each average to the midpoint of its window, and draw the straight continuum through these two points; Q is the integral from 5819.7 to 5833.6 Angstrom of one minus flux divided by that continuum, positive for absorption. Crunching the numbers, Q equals 1.7 Angstrom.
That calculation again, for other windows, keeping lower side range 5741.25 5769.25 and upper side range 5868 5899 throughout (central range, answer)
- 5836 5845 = -0.2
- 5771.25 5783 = 1.0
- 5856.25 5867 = -0.3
